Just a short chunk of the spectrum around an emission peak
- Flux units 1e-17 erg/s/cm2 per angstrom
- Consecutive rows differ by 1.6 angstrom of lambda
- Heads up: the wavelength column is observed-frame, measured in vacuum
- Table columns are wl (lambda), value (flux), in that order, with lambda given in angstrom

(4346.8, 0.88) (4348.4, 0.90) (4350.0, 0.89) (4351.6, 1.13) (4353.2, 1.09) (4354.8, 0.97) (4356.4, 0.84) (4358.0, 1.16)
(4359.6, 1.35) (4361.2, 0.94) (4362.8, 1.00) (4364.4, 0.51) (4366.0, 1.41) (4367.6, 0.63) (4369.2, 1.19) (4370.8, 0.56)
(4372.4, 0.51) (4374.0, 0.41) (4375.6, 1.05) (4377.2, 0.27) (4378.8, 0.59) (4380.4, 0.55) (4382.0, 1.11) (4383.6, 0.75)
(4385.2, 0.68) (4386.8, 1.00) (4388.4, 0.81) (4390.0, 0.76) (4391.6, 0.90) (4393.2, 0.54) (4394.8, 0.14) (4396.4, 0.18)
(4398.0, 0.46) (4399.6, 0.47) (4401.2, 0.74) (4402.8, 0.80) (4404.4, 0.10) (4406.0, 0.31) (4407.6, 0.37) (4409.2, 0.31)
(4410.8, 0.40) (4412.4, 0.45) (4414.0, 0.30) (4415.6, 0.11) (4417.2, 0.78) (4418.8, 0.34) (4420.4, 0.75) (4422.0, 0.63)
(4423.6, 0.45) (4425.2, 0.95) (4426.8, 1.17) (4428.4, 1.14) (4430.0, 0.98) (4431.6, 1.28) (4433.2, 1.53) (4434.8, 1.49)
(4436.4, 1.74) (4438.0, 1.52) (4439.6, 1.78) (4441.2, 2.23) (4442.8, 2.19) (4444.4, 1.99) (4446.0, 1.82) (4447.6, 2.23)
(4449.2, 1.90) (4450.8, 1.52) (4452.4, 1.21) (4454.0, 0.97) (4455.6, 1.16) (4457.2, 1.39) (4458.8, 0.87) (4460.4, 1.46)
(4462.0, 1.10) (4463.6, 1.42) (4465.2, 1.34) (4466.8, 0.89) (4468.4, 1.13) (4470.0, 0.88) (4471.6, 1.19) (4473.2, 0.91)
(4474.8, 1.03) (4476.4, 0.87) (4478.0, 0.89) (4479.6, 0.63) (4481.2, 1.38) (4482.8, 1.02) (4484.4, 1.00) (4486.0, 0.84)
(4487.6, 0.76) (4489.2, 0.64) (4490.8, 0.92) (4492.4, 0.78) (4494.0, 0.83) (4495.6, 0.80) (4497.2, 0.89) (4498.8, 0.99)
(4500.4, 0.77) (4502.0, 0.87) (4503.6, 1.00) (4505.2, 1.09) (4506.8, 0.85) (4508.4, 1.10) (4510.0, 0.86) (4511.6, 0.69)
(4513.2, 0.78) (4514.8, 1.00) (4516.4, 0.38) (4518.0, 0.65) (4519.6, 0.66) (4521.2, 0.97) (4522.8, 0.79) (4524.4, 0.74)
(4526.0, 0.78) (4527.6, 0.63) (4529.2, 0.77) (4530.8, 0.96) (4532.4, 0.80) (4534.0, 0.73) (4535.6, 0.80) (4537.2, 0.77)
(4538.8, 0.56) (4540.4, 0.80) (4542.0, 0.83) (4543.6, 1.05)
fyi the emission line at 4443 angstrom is C IV 1549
